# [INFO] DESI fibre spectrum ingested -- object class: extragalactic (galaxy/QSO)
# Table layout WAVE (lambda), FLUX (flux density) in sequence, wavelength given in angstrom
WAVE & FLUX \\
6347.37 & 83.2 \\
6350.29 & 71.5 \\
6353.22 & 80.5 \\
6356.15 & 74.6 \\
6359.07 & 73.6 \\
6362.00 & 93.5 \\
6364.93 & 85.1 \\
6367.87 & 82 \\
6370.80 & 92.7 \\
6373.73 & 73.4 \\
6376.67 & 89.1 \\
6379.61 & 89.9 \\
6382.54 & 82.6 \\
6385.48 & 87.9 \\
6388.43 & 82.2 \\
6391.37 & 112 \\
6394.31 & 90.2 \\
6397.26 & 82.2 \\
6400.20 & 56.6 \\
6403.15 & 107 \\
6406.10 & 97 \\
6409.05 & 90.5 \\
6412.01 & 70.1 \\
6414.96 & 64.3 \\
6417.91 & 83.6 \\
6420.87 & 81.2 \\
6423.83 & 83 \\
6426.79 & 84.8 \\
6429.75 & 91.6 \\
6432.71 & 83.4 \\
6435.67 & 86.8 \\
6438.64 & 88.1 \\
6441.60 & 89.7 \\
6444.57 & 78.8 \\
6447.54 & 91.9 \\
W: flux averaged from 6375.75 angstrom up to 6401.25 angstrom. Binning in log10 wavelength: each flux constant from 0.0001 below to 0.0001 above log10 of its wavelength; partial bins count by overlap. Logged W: 86.3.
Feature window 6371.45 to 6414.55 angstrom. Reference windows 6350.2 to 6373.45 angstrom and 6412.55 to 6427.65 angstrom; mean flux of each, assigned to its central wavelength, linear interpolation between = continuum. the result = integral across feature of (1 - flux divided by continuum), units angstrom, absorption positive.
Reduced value -3.2 angstrom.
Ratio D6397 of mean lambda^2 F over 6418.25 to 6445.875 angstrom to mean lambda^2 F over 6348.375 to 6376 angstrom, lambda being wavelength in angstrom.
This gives 1.1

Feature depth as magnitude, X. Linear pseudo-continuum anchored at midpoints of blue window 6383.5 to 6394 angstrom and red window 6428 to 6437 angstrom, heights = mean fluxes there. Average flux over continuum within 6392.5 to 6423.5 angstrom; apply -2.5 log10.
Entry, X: 0.10 mag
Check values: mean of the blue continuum 93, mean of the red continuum 87.2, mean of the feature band 82.6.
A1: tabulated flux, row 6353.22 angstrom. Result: 80.5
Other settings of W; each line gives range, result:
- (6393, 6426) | 82.3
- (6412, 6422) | 75.3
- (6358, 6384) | 84.8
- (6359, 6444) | 85.4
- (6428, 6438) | 87.3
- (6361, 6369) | 86.6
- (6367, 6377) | 83.9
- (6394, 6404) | 81.8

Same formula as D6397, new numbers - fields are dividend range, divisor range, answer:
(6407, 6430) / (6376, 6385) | 0.94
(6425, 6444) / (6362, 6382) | 1.03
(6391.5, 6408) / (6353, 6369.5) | 1.10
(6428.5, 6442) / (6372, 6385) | 1.06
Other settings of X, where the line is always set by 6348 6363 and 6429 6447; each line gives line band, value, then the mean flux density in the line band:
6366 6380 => -0.06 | 85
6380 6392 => -0.10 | 89.6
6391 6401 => -0.02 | 84.3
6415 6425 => 0.06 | 79.9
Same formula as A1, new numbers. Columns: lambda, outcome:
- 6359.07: 73.6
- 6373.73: 73.4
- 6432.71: 83.4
